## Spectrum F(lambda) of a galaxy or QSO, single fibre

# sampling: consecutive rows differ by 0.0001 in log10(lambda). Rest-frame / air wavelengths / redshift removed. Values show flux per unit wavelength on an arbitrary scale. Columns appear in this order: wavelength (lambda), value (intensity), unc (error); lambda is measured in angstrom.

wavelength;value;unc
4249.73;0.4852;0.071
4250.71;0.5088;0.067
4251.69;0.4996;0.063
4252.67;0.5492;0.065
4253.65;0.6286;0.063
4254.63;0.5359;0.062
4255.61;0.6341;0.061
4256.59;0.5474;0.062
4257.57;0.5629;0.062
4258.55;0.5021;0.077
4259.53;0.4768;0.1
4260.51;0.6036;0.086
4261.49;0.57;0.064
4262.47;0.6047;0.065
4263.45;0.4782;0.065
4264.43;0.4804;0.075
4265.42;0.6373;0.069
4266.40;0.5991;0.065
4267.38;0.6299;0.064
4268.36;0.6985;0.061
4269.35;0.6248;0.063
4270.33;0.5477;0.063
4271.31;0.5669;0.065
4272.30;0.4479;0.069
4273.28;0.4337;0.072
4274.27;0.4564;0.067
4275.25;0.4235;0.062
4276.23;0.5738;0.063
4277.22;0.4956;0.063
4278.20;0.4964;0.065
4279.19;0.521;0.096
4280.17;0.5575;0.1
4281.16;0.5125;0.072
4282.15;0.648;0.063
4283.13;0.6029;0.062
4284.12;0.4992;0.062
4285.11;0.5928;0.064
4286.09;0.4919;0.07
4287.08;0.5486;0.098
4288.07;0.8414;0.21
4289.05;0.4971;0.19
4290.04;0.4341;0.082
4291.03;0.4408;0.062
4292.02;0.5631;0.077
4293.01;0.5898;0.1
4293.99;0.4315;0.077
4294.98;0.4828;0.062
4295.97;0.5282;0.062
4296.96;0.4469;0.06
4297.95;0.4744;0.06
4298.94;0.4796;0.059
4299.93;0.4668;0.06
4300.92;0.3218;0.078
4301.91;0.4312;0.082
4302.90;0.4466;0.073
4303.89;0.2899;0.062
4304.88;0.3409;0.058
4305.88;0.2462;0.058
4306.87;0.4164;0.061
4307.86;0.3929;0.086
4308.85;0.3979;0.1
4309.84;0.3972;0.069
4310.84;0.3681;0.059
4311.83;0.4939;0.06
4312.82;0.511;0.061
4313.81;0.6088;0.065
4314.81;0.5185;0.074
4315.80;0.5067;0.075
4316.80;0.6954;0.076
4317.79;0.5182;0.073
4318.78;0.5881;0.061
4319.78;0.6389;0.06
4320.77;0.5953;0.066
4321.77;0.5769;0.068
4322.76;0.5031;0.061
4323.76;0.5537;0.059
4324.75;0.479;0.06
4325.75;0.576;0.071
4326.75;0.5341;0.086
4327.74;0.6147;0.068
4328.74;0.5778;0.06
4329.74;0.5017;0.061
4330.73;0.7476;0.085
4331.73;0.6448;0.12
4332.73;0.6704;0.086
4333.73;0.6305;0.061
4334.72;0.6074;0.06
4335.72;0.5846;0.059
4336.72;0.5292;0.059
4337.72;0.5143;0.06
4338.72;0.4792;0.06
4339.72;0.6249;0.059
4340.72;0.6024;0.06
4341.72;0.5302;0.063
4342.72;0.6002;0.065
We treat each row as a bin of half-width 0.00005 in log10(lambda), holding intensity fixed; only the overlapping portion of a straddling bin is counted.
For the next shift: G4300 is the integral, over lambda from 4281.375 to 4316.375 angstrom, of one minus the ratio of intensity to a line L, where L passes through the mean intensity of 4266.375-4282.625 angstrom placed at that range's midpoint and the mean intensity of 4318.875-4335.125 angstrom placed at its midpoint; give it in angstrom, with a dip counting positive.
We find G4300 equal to 5.2 angstrom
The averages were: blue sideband 0.541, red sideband 0.591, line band 0.479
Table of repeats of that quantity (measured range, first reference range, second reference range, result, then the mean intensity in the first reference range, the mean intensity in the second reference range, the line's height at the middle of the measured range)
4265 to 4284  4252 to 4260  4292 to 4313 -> -1.7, 0.554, 0.428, 0.504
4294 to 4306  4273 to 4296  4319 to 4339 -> 2.8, 0.529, 0.579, 0.546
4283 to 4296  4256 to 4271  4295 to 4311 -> -2.1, 0.572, 0.406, 0.462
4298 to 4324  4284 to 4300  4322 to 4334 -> 3.9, 0.52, 0.585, 0.554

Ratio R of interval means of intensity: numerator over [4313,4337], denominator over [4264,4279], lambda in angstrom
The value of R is 1.08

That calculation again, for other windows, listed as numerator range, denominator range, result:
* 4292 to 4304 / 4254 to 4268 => 0.81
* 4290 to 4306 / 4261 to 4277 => 0.80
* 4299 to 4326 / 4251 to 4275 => 0.86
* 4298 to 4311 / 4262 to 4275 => 0.70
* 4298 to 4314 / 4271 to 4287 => 0.79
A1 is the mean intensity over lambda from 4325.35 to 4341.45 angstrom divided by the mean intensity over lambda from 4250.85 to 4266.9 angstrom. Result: 1.1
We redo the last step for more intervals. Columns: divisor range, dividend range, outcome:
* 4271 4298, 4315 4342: 1.11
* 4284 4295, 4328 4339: 1.10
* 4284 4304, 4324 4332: 1.18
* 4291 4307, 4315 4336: 1.35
